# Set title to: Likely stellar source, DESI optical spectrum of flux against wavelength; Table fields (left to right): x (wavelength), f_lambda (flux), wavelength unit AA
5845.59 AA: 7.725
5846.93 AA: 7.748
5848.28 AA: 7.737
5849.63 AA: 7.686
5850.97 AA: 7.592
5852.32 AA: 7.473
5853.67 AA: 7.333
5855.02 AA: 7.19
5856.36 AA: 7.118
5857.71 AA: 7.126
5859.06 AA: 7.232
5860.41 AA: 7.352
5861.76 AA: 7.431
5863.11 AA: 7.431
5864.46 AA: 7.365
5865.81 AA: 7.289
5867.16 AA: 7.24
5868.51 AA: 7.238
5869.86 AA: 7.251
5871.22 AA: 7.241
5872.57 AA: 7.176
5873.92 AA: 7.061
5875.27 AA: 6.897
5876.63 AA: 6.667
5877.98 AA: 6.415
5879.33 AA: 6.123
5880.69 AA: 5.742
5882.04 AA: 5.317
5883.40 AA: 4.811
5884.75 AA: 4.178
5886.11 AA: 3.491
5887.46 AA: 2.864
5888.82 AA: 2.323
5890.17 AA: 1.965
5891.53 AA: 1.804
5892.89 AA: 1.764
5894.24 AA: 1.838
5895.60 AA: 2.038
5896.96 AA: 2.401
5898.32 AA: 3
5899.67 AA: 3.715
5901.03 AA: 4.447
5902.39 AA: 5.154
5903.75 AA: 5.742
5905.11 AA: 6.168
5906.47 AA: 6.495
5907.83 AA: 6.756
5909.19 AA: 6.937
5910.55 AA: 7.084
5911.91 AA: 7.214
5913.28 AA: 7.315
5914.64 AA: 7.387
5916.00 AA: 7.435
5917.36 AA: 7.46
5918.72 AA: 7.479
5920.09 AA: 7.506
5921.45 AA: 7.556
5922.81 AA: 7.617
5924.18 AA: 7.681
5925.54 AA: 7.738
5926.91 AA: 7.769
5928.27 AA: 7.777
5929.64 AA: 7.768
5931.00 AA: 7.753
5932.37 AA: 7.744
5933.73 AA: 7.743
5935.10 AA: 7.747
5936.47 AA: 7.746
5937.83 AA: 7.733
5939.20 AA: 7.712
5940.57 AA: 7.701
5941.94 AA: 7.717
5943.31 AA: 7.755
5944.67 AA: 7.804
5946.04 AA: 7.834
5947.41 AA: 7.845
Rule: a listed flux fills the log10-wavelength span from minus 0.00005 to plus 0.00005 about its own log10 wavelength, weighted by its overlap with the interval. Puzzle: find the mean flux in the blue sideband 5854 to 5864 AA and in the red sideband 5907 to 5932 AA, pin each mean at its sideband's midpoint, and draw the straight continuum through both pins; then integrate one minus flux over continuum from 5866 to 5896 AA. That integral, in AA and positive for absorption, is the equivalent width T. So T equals 9.8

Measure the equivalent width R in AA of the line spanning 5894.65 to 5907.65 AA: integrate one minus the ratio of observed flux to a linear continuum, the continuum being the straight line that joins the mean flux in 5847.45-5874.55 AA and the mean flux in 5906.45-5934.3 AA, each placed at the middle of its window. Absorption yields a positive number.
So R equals 5.3 AA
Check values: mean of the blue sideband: 7.33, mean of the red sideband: 7.46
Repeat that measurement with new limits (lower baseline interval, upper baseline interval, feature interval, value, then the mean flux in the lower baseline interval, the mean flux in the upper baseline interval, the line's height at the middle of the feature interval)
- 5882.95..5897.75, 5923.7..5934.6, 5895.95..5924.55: -5.0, 2.65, 7.75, 5.27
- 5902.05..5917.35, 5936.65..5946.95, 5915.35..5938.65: -1.2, 6.77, 7.76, 7.3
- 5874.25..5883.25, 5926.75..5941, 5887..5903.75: 9.5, 6.14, 7.75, 6.63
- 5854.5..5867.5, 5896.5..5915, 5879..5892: 5.3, 7.28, 5.71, 6.42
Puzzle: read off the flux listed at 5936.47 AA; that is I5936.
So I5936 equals 7.746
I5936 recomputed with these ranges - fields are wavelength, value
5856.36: 7.118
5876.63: 6.667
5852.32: 7.473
